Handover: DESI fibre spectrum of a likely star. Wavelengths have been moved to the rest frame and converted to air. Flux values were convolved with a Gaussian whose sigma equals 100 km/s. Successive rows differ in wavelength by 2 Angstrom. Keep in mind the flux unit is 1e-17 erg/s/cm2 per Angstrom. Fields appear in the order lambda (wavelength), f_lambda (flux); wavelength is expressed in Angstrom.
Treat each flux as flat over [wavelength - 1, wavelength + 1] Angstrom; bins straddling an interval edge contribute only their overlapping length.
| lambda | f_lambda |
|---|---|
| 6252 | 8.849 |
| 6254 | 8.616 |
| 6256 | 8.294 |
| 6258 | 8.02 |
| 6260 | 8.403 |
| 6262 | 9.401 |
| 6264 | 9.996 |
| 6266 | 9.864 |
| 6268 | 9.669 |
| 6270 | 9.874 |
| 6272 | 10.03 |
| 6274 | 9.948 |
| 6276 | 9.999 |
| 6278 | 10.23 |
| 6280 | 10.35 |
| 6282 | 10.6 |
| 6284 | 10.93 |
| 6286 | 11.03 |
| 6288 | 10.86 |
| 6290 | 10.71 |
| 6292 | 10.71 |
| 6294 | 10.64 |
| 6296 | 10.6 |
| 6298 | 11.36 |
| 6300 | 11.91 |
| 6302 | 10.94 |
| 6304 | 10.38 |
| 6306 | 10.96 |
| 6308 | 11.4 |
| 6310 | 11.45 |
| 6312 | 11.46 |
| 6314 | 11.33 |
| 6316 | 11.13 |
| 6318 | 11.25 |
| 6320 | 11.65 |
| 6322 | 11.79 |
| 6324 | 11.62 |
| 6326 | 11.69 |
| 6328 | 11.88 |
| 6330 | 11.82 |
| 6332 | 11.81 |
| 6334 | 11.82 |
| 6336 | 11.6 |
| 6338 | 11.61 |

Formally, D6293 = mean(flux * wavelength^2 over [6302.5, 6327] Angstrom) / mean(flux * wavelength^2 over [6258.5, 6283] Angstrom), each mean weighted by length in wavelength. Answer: 1.17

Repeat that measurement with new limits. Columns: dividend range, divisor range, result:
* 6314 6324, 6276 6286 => 1.10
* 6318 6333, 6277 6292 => 1.11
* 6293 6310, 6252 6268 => 1.25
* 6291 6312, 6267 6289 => 1.08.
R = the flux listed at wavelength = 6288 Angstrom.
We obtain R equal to 10.86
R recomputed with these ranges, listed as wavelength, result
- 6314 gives 11.33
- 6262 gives 9.401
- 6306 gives 10.96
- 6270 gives 9.874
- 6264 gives 9.996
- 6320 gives 11.65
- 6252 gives 8.849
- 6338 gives 11.61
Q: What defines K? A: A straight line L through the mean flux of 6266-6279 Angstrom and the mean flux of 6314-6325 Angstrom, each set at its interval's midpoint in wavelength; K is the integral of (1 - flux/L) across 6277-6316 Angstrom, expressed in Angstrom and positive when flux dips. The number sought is -0.8 Angstrom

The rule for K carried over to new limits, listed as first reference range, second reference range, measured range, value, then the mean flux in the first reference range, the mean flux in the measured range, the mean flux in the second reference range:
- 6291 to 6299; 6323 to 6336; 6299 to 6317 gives -0.1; 10.8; 11.2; 11.8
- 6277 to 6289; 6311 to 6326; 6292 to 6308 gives 0.1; 10.7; 11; 11.5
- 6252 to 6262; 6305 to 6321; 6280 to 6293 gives -1.0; 8.49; 10.8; 11.3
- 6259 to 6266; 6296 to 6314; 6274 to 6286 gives -0.4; 9.35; 10.4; 11.2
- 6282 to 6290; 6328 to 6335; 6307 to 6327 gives 0.1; 10.9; 11.5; 11.8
